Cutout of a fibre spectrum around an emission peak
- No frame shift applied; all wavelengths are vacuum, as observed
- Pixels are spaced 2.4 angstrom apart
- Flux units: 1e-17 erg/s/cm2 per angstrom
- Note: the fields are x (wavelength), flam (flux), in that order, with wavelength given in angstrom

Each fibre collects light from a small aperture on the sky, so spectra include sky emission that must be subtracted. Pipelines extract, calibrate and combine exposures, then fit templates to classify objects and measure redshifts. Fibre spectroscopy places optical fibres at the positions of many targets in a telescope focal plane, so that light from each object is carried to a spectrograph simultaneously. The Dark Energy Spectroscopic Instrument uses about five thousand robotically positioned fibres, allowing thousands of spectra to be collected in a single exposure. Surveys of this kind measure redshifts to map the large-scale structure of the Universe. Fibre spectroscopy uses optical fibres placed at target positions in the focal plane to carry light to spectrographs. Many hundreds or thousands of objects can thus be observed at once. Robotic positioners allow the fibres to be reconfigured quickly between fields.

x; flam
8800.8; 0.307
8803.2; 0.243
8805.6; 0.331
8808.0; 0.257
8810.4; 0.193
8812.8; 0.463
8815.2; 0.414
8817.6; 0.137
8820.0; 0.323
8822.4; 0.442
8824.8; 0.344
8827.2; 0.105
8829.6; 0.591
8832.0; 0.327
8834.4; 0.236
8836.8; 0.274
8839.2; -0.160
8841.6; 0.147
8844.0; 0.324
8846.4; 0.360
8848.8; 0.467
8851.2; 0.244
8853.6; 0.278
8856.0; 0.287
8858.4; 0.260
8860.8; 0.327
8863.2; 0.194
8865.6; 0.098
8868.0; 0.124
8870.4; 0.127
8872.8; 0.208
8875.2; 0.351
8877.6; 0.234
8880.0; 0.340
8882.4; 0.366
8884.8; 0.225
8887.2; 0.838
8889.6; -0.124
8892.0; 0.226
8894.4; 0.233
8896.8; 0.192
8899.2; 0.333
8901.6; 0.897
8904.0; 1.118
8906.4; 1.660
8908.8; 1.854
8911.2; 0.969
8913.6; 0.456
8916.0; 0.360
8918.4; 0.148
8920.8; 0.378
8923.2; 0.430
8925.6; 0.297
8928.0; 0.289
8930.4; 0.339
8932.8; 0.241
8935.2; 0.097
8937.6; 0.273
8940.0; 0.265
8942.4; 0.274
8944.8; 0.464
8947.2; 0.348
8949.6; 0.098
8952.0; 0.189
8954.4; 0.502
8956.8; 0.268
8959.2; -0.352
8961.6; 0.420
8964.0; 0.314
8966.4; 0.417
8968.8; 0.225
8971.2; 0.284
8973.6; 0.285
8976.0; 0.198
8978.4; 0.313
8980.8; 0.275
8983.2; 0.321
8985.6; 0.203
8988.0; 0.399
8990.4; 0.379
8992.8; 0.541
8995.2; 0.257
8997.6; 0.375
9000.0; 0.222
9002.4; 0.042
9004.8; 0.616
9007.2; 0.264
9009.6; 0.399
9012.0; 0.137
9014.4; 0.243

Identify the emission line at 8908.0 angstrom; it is H-beta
